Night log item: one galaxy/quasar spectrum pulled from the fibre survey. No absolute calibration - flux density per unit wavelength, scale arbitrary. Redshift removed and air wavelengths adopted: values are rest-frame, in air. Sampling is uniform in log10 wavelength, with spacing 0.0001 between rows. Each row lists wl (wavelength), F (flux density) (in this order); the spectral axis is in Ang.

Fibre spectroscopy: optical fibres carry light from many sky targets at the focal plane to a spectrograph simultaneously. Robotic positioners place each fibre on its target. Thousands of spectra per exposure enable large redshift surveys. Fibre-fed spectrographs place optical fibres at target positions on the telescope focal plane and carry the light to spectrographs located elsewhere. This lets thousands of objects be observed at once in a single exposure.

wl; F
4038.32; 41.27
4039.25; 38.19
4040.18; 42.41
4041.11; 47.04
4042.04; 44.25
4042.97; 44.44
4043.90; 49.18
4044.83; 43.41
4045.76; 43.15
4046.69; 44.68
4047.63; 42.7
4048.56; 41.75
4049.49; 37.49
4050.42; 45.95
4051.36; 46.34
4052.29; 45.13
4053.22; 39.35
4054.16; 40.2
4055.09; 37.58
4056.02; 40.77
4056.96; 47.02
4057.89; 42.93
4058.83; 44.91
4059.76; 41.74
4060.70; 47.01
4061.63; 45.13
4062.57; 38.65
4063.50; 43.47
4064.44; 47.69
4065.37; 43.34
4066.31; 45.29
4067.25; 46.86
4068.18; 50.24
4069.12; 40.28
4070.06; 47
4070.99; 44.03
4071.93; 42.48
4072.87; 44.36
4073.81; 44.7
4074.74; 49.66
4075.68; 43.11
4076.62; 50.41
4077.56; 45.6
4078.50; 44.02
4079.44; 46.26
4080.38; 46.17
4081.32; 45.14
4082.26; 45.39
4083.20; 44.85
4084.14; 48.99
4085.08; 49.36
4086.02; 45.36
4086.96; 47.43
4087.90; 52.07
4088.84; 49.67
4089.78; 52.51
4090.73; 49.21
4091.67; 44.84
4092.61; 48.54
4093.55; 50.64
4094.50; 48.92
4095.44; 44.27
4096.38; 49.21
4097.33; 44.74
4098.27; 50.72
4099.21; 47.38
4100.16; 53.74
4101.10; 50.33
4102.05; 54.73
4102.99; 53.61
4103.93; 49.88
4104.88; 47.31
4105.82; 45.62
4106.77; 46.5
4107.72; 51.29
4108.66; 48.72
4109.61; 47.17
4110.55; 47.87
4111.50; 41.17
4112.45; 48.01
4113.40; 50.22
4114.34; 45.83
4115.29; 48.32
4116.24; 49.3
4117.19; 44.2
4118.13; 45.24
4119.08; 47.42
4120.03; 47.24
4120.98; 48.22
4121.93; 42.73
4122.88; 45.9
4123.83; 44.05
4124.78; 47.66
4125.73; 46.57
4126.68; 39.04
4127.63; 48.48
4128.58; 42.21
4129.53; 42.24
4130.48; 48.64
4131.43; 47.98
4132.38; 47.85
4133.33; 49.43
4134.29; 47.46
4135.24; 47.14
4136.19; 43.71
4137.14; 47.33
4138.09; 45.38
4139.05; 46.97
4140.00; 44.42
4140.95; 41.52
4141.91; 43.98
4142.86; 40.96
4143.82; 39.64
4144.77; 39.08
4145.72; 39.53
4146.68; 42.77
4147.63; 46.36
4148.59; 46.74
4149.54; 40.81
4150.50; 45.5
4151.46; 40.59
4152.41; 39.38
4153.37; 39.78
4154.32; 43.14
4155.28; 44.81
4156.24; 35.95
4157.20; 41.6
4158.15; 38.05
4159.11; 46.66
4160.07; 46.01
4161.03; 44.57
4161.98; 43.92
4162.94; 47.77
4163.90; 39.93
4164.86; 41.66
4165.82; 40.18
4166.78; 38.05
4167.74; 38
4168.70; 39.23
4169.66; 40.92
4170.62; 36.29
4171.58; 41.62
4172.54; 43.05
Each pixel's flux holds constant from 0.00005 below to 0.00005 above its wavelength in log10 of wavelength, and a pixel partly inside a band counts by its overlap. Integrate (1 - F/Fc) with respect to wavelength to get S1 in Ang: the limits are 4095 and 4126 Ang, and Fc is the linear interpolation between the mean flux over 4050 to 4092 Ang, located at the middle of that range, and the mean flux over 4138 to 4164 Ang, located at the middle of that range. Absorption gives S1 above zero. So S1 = -2.58 Ang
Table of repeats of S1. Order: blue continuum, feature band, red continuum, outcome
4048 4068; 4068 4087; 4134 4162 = -1.1 Ang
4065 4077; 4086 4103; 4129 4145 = -1.5 Ang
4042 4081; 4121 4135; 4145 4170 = -1.0 Ang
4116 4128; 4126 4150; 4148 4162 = -0.1 Ang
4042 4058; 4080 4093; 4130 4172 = -1.4 Ang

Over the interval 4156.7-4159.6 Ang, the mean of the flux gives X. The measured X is 42.1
